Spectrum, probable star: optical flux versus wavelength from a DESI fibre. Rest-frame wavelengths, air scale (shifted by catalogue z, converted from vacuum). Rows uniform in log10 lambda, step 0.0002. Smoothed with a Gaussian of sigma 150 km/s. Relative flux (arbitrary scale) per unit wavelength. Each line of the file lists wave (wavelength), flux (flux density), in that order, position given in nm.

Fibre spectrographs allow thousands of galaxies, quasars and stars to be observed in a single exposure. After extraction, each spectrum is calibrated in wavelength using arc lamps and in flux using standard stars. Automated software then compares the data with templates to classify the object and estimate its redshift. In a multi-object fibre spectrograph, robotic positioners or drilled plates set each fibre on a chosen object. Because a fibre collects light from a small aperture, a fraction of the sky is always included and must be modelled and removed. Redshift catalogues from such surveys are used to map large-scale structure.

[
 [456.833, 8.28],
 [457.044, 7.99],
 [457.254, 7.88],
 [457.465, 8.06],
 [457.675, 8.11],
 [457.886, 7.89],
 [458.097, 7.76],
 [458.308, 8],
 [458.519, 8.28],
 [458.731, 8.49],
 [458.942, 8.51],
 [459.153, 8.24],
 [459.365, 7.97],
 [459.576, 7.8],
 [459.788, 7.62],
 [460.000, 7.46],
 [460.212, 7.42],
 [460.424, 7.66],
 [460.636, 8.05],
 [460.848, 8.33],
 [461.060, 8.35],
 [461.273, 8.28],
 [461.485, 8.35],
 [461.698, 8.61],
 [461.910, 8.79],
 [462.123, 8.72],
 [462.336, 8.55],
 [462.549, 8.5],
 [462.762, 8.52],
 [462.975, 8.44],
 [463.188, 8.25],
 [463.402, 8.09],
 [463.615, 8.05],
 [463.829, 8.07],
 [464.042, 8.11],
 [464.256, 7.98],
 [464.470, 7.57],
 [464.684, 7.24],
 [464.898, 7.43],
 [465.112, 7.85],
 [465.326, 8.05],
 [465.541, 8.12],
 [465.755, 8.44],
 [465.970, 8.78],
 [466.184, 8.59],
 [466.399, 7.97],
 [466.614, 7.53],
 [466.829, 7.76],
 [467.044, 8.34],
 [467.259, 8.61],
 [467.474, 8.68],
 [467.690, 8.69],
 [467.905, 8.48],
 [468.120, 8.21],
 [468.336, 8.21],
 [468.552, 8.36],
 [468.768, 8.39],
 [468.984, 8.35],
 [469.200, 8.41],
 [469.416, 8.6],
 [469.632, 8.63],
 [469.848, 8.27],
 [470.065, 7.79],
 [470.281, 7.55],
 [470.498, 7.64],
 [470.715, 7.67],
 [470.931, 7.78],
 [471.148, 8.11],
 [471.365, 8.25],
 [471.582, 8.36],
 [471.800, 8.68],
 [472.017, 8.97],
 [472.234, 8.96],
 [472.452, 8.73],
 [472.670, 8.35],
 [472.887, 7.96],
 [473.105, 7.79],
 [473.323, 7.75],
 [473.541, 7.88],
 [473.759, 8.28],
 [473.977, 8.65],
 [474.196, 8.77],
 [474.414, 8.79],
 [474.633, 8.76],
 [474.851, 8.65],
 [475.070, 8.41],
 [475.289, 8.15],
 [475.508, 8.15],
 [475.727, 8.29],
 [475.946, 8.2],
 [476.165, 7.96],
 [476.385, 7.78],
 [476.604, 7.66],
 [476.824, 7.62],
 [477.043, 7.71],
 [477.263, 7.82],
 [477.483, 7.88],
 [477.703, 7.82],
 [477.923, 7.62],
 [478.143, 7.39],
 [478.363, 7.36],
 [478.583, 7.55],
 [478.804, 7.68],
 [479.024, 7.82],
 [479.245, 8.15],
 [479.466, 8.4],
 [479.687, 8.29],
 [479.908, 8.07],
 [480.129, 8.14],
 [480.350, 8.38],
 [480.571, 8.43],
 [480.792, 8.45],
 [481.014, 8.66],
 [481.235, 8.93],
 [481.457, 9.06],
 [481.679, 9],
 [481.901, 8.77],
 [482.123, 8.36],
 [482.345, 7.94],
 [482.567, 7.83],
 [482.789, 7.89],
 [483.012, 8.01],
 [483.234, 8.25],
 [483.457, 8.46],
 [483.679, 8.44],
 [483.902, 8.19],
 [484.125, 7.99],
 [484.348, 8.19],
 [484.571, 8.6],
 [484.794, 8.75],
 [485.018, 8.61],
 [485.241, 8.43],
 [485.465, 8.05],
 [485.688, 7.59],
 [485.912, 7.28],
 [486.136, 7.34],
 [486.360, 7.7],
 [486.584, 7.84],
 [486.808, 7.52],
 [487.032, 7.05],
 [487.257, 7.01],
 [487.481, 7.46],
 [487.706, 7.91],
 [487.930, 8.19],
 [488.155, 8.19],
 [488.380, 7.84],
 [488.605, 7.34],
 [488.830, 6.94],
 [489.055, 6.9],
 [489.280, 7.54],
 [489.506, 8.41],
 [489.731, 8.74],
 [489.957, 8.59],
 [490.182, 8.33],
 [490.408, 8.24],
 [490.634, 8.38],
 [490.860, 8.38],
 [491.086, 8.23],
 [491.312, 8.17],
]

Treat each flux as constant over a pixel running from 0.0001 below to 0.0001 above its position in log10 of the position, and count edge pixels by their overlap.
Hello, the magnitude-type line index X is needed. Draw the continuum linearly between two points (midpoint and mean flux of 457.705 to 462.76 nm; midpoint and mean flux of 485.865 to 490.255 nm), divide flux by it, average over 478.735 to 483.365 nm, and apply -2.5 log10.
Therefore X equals -0.07 mag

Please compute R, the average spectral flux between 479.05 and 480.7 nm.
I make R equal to 8.25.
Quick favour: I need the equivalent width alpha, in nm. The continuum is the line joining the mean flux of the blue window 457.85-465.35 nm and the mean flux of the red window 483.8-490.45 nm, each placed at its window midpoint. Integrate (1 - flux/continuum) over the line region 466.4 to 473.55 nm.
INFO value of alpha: -0.19 nm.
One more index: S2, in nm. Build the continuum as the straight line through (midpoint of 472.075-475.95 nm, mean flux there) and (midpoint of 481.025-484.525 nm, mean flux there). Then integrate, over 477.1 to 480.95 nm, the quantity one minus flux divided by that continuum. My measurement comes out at 0.188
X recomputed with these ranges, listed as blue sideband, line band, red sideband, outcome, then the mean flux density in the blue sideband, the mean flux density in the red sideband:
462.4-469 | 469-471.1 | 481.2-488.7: 0.01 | 8.18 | 8.05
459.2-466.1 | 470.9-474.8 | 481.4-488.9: -0.04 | 8.11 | 8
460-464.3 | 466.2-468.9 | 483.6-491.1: -0.01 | 8.24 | 7.94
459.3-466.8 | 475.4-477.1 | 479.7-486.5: 0.04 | 8.1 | 8.26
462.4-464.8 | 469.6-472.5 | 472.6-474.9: 0.00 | 8.08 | 8.32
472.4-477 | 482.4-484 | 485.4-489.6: -0.05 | 8.2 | 7.58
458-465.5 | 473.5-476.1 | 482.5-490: -0.06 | 8.1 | 7.91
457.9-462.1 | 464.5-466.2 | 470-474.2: 0.02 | 8.11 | 8.19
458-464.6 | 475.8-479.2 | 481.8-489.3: 0.03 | 8.15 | 7.9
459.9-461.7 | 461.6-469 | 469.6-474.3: -0.02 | 8.03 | 8.21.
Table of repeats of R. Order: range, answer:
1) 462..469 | 8.21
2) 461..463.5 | 8.46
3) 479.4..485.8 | 8.35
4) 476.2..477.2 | 7.72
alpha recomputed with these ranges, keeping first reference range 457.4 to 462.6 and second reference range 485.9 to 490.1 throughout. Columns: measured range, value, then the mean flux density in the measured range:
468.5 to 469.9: -0.08 nm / 8.44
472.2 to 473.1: -0.05 nm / 8.38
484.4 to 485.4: -0.10 nm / 8.54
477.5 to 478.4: 0.03 nm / 7.6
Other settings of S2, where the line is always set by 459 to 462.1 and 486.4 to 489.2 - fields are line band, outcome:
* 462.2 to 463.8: -0.06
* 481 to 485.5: -0.46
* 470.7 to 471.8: -0.04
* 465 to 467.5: -0.07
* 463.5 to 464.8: 0.03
